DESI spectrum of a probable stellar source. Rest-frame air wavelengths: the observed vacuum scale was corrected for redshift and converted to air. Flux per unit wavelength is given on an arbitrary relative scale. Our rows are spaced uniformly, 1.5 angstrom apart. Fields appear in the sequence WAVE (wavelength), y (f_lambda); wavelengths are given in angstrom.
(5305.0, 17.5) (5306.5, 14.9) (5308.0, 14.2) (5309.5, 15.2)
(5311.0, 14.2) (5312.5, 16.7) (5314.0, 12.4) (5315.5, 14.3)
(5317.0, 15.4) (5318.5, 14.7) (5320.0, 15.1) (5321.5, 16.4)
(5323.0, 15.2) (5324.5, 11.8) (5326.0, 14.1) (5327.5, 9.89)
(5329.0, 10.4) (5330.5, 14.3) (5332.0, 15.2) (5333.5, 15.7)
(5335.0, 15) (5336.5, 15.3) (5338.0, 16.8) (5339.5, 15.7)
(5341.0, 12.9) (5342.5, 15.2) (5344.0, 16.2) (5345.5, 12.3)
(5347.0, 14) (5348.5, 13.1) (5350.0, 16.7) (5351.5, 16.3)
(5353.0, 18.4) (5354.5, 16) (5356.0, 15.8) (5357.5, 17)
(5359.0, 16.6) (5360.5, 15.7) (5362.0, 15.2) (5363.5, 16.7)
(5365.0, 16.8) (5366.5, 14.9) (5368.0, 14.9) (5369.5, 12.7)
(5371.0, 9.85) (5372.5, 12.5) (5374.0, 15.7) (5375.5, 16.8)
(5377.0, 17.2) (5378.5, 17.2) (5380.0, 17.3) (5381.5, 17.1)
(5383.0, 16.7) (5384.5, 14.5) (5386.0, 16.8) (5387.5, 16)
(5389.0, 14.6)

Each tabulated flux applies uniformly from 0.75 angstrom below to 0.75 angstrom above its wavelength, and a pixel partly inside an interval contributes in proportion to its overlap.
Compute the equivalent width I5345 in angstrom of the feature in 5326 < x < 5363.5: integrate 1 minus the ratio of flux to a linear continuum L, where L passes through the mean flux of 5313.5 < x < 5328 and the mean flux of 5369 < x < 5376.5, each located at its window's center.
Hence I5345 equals -3.12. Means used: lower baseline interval 14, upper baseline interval 13.7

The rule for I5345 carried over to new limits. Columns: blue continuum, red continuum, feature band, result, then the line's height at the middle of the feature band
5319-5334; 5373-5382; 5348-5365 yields -0.74 angstrom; 15.5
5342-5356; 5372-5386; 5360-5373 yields 1.22 angstrom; 15.9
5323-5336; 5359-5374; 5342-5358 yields -1.67 angstrom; 14.1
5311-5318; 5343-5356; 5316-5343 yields 1.05 angstrom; 15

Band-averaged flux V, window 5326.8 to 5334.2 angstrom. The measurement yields 13.1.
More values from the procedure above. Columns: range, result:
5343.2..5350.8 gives 14.5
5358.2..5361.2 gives 16.2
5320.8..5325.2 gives 14.5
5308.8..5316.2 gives 14.6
